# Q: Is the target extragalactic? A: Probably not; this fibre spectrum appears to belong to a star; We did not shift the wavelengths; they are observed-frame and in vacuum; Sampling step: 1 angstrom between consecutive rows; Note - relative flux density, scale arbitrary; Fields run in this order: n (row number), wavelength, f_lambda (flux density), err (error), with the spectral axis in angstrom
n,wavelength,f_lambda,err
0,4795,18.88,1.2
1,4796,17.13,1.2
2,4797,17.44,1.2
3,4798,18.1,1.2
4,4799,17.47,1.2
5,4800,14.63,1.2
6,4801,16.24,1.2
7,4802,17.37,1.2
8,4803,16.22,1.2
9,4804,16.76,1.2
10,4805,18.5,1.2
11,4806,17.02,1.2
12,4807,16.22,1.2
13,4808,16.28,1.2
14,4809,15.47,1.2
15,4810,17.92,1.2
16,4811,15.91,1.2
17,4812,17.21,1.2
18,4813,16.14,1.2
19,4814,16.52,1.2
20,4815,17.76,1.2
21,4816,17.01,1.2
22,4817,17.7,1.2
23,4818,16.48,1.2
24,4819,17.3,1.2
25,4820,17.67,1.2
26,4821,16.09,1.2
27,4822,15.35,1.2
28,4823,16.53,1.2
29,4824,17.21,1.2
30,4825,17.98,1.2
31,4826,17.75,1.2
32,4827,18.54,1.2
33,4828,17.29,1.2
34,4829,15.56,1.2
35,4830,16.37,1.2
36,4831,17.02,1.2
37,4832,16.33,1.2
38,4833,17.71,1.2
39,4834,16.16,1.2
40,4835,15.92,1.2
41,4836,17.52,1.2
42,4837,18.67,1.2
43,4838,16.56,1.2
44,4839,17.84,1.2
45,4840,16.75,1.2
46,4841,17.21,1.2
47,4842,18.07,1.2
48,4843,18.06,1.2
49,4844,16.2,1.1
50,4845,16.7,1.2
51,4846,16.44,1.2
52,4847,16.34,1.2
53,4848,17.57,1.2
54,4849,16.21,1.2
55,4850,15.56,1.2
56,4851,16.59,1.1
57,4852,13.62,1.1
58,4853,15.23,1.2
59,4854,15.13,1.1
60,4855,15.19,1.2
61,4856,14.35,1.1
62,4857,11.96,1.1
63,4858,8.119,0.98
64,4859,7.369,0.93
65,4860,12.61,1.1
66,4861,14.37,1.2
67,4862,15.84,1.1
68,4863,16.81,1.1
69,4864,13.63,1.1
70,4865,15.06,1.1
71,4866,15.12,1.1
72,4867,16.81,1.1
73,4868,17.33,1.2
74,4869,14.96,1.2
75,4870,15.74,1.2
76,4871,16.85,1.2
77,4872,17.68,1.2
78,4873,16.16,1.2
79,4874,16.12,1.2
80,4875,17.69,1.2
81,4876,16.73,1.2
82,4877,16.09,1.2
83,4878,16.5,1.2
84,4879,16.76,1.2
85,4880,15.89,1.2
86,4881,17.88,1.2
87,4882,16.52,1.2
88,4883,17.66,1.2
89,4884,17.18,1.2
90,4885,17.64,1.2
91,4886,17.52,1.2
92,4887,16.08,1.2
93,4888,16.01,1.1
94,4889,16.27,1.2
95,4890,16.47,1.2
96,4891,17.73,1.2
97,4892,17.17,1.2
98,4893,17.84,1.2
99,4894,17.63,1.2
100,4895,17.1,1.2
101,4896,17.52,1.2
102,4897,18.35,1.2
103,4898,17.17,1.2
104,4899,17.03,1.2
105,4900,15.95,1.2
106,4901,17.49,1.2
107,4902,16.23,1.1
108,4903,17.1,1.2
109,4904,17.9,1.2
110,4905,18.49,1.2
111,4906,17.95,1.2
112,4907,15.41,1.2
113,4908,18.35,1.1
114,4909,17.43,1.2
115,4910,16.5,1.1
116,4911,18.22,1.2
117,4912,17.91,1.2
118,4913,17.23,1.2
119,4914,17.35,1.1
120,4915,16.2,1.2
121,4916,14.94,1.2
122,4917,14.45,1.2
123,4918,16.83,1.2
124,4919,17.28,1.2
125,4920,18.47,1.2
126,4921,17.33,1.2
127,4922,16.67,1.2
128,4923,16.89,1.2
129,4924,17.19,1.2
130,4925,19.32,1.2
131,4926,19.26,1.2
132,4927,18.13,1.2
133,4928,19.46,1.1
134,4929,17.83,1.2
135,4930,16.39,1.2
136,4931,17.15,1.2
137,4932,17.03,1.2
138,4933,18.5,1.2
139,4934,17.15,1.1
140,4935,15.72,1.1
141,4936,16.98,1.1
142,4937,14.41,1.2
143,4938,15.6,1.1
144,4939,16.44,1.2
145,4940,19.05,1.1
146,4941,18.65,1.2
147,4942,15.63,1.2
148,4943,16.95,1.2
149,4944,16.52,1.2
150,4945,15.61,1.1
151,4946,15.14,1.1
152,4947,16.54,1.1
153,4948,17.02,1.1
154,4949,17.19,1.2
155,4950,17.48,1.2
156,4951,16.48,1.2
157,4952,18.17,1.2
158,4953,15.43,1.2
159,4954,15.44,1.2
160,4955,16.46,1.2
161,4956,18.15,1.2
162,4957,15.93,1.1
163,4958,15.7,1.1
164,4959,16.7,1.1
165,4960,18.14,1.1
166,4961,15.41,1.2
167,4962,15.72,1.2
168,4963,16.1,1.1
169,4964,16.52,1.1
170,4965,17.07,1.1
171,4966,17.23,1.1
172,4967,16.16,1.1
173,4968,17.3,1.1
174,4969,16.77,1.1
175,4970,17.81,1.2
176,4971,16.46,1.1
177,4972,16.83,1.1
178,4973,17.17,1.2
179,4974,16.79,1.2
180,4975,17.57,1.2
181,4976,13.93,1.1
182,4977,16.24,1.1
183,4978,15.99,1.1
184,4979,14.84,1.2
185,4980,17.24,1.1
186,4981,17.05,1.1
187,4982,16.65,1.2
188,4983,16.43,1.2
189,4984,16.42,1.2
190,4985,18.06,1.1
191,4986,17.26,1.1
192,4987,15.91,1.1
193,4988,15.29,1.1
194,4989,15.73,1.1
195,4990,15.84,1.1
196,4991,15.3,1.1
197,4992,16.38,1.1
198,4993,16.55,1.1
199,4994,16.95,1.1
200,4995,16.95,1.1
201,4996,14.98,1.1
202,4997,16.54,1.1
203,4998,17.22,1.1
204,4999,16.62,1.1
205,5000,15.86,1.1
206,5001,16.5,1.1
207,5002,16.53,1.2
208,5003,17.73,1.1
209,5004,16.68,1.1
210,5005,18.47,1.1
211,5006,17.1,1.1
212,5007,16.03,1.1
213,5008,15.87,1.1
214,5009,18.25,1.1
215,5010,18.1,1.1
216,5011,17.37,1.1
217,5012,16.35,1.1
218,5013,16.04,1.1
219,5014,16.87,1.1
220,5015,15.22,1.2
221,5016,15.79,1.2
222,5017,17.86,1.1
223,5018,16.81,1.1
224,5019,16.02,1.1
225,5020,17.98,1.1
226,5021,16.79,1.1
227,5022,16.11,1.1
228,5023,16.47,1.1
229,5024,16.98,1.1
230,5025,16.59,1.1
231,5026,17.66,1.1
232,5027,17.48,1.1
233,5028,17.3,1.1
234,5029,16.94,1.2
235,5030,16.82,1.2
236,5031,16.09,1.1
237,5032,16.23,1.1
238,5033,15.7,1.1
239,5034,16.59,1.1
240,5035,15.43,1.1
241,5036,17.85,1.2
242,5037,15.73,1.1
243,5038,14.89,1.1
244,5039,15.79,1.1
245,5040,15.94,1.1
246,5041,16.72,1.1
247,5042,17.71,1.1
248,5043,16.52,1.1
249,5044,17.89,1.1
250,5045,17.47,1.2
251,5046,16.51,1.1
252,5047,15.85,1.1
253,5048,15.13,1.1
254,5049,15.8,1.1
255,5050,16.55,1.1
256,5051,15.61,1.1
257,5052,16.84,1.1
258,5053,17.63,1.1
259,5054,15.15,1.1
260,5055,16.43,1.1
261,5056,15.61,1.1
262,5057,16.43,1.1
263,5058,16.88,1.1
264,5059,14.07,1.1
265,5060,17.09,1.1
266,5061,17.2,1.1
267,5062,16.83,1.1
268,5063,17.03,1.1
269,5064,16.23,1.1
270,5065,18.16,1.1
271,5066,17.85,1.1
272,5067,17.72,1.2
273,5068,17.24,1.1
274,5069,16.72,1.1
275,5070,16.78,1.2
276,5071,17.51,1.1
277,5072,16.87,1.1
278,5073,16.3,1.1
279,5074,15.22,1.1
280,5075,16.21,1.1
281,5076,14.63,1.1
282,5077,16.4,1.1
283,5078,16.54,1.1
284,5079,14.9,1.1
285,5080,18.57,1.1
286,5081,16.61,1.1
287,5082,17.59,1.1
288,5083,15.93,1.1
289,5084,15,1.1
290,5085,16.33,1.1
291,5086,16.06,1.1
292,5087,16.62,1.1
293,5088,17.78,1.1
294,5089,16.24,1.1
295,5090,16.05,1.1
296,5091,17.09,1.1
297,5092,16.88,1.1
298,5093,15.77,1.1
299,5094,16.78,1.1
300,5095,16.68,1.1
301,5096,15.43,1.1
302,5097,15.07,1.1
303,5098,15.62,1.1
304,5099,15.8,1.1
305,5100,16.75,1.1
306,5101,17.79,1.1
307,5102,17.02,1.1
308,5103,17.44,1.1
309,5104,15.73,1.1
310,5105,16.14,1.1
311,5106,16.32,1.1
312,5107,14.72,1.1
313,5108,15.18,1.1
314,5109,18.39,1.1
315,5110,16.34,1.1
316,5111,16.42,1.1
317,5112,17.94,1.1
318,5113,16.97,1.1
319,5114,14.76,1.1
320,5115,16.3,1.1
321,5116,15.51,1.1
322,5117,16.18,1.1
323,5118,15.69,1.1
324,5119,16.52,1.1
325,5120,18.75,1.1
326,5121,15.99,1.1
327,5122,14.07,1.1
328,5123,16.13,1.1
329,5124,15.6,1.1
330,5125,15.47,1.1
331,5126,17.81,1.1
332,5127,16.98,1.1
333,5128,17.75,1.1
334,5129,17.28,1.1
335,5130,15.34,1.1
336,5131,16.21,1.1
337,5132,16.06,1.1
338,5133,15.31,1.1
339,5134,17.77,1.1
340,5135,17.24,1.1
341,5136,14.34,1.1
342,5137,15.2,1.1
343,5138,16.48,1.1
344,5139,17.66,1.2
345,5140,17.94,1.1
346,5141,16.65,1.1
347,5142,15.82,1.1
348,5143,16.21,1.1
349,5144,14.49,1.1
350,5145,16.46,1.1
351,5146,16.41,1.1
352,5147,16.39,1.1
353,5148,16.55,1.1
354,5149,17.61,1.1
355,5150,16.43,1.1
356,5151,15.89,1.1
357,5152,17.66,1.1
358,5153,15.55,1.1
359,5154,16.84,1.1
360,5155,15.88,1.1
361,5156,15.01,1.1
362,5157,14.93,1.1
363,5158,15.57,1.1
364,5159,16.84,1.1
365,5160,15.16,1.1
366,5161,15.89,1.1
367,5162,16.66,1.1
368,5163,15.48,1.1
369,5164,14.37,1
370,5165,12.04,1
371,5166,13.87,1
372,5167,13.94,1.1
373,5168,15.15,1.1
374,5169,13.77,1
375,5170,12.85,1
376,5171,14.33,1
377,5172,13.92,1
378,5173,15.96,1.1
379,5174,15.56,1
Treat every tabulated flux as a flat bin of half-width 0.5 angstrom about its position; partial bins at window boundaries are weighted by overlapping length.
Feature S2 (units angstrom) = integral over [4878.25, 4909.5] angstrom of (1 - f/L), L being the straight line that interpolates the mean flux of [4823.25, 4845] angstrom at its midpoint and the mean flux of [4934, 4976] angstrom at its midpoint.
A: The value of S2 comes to -0.5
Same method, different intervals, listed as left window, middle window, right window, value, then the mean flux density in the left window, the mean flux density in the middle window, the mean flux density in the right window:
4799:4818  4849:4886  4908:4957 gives 3.1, 16.7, 15.4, 17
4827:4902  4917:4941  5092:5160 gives -1.6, 16.2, 17.3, 16.3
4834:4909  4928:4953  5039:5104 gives -0.7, 16.3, 16.8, 16.5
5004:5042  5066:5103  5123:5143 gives 0.1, 16.7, 16.5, 16.5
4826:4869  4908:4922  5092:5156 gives -0.9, 15.8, 17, 16.3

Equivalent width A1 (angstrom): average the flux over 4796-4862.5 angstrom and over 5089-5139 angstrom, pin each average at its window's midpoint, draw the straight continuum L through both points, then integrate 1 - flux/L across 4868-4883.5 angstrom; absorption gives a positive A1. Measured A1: -0.34 angstrom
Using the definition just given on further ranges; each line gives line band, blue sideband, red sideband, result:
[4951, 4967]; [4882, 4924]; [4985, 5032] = 0.3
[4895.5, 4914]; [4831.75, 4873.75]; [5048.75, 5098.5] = -1.7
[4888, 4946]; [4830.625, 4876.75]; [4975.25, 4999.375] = -4.0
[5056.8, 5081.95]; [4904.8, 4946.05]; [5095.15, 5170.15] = -0.4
